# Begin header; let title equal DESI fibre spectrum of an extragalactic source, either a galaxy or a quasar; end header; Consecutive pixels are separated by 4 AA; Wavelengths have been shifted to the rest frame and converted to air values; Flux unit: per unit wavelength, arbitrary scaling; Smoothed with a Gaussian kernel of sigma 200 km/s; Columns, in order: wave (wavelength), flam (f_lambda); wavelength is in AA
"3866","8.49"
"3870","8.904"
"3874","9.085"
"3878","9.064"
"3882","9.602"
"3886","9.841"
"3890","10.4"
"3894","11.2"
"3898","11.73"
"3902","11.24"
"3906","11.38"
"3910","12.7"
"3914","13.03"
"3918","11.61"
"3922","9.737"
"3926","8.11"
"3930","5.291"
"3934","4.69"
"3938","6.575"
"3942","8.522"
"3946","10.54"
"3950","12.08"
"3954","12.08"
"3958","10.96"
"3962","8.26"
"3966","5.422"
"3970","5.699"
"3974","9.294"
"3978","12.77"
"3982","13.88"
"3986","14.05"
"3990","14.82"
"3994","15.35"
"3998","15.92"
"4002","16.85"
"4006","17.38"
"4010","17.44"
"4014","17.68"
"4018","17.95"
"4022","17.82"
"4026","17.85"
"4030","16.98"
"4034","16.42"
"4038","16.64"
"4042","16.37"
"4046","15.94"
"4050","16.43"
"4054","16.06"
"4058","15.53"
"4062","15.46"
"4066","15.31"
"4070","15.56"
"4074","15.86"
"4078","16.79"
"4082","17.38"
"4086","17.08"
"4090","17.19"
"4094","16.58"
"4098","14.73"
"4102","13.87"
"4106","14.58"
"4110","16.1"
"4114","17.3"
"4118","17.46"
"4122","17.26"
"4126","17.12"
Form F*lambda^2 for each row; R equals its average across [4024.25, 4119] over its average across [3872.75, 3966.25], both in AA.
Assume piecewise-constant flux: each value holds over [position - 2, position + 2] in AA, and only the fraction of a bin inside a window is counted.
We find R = 1.79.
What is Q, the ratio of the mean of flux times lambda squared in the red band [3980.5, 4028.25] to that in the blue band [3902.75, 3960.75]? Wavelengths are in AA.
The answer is 1.7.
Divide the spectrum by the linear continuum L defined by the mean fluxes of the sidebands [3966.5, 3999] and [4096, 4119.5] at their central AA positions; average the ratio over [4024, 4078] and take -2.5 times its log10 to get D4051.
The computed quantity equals -0.15 mag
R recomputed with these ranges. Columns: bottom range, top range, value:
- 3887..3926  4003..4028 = 1.66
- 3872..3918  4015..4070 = 1.63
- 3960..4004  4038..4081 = 1.38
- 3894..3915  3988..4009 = 1.42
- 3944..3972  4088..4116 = 1.82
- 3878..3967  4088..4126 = 1.81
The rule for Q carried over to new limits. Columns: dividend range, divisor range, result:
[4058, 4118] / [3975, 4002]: 1.16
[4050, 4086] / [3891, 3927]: 1.55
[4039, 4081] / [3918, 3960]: 1.89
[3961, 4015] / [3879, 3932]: 1.32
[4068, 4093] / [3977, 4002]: 1.18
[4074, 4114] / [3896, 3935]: 1.75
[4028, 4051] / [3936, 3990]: 1.68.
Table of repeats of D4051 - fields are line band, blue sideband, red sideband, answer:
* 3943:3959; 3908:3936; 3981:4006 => 0.05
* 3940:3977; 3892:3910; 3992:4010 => 0.47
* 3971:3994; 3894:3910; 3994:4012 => 0.22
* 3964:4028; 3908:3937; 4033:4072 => -0.09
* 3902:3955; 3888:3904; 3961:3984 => 0.07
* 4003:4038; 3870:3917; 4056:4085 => -0.19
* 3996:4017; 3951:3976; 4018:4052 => -0.25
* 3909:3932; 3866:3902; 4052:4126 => 0.11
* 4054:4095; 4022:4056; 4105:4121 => 0.02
